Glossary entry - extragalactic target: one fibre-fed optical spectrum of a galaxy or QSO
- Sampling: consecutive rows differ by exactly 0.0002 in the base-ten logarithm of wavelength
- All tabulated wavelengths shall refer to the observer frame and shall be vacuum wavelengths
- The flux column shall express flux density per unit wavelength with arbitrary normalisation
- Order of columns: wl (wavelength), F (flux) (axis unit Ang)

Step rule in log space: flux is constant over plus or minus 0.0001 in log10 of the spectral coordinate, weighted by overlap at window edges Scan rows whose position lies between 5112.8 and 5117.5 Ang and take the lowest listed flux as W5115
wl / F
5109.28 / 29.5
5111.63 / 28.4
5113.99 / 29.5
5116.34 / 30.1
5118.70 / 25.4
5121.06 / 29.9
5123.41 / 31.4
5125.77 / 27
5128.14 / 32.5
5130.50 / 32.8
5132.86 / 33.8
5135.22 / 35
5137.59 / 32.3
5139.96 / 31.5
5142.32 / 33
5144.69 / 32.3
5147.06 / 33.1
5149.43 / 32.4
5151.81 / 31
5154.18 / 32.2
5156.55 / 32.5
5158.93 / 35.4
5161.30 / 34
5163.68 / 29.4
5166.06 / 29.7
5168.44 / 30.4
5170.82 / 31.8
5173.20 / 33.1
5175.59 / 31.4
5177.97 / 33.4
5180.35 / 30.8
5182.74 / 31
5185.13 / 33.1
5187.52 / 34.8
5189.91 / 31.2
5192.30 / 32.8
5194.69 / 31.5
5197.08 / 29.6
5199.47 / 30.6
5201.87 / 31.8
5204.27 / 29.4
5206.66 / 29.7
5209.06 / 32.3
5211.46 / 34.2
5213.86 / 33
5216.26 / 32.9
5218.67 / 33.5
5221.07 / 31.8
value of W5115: 29.5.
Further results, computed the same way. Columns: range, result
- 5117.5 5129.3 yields 25.4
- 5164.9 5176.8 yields 29.7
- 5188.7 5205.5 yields 29.4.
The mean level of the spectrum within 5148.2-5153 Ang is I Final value 31.7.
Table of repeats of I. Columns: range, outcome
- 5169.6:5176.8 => 32.1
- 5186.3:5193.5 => 32.9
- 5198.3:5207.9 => 30.4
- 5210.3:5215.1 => 33.6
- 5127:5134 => 33.1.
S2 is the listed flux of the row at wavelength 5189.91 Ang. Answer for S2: 31.2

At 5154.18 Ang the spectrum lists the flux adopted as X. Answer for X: 32.2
